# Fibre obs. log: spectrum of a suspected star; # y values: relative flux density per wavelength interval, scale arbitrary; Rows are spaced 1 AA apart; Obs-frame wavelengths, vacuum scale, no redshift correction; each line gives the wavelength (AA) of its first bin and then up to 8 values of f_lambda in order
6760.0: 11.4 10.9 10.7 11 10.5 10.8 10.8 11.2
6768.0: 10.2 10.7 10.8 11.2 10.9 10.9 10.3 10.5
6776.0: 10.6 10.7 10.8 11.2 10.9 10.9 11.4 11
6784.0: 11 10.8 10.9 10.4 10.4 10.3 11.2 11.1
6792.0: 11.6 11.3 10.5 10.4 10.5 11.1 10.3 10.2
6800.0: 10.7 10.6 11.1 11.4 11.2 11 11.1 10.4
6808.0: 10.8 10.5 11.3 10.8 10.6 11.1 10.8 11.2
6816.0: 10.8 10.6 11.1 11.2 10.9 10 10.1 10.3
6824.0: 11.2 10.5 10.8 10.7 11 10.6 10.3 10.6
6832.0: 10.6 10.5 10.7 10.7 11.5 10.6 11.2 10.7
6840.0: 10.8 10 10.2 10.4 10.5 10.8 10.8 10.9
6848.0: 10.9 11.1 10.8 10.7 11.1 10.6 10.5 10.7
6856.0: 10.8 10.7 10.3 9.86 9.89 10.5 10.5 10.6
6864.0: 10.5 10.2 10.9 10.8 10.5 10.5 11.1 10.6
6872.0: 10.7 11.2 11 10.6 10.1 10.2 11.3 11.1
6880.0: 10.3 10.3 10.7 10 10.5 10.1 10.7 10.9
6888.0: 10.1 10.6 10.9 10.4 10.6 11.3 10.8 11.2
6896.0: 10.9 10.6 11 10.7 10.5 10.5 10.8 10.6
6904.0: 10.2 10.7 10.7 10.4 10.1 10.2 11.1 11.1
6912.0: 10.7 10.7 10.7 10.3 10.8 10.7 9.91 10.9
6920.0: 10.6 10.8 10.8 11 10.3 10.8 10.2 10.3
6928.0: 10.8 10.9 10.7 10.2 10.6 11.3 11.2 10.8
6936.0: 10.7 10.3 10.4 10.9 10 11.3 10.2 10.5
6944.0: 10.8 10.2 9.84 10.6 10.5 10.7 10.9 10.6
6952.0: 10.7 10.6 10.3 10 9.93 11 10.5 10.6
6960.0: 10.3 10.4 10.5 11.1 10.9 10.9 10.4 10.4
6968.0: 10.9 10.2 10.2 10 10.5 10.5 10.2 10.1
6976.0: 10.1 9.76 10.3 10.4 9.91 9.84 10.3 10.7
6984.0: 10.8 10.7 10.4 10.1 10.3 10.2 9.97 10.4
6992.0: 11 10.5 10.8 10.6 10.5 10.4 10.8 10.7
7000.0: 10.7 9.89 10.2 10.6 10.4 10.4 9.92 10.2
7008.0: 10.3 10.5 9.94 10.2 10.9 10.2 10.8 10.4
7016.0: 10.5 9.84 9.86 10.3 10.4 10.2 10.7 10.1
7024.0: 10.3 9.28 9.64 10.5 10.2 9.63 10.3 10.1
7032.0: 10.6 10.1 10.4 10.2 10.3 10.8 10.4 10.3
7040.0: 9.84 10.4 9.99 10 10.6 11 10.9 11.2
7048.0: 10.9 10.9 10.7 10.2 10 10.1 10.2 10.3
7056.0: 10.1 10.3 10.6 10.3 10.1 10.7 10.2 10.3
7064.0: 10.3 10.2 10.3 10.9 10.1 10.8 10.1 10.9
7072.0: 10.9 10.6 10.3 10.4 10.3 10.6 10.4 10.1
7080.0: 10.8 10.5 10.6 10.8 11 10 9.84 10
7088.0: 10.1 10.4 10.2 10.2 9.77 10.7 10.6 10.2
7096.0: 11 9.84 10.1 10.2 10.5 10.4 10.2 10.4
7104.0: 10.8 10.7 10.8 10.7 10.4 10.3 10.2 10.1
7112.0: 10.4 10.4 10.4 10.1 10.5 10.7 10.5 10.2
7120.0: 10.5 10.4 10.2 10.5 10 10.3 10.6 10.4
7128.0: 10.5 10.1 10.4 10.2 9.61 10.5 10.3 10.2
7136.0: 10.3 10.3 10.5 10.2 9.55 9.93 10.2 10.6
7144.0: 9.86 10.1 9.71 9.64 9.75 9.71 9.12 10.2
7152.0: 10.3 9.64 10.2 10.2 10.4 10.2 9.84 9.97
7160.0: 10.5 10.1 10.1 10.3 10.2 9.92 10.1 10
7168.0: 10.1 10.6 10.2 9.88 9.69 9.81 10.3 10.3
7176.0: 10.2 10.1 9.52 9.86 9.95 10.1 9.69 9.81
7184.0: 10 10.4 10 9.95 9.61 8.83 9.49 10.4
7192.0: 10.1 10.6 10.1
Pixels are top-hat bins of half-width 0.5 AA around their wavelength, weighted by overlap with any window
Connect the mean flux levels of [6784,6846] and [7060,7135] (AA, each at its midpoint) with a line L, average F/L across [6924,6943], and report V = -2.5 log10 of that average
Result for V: 0.00 mag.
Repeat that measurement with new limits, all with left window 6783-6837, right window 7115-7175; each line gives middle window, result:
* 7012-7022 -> 0.01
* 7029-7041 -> 0.01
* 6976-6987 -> 0.02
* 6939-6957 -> 0.00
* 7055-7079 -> -0.01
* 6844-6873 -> 0.00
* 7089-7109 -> -0.02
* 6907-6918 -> 0.00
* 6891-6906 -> -0.01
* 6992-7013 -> 0.00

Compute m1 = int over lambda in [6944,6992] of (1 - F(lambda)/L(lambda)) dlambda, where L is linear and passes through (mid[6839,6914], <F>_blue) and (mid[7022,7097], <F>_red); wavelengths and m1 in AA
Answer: 0.4 AA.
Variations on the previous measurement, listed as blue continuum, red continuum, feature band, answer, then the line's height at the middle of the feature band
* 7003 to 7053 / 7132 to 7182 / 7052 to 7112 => -1.01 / 10.2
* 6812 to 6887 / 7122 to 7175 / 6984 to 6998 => -0.11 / 10.4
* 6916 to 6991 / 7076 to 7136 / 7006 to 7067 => 0.59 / 10.4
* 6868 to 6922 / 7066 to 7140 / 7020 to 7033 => 0.42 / 10.5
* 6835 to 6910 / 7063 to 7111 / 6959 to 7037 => 1.19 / 10.5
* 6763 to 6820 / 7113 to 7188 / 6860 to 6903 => 0.06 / 10.7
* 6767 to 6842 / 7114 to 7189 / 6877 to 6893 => 0.07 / 10.6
